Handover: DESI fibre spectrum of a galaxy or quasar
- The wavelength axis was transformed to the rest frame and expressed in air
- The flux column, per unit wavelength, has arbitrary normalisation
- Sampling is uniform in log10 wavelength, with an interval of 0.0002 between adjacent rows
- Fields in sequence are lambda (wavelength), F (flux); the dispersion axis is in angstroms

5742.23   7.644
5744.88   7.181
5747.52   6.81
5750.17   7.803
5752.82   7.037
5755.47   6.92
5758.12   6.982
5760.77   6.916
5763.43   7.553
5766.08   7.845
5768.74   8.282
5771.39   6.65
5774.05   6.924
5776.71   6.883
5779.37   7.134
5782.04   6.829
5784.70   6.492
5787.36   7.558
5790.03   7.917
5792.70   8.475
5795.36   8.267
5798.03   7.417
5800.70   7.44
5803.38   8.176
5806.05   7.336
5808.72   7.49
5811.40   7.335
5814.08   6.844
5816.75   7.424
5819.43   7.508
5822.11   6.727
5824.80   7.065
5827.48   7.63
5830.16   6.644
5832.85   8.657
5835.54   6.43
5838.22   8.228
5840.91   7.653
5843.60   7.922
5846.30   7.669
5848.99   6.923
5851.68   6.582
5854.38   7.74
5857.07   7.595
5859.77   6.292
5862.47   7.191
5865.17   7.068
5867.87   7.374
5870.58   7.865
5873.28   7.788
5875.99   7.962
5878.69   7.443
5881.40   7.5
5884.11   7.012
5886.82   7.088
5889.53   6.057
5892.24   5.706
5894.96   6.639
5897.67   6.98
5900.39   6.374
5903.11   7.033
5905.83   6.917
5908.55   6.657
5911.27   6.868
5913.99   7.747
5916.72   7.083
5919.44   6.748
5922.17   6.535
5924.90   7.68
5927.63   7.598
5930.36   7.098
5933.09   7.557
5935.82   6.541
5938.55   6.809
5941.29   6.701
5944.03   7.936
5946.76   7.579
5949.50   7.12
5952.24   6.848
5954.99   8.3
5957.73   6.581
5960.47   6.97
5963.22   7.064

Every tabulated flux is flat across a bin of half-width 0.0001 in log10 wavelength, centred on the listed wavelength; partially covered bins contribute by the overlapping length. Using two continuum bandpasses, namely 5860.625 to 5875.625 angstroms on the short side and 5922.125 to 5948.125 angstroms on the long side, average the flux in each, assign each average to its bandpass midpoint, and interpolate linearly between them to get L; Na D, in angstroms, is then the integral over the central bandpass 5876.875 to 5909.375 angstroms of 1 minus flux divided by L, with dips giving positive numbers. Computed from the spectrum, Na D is 2.5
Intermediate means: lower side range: 7.45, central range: 6.8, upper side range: 7.24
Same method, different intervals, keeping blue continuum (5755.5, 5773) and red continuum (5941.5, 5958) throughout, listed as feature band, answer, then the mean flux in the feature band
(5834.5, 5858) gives -0.2 angstroms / 7.43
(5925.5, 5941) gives 0.6 angstroms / 7.12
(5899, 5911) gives 1.0 angstroms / 6.75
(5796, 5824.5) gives -0.1 angstroms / 7.38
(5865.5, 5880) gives -0.5 angstroms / 7.64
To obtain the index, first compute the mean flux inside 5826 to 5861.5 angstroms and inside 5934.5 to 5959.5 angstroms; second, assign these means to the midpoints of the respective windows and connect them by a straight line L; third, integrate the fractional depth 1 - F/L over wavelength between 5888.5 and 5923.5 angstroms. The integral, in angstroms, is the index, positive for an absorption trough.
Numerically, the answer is 2.5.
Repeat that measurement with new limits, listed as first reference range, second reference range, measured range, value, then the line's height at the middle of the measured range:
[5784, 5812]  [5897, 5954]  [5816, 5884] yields 0.3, 7.42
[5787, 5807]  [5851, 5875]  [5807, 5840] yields 1.3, 7.63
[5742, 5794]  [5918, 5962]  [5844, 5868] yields 0.1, 7.22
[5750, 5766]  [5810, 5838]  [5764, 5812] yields -1.6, 7.24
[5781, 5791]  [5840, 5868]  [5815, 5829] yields 0.0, 7.23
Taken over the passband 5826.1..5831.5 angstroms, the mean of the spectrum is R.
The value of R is 7.15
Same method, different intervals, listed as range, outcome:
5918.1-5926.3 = 6.99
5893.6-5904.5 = 6.75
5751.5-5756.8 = 6.98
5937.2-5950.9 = 7.23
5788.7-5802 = 7.91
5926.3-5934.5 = 7.42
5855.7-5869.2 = 7.11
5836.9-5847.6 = 7.86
